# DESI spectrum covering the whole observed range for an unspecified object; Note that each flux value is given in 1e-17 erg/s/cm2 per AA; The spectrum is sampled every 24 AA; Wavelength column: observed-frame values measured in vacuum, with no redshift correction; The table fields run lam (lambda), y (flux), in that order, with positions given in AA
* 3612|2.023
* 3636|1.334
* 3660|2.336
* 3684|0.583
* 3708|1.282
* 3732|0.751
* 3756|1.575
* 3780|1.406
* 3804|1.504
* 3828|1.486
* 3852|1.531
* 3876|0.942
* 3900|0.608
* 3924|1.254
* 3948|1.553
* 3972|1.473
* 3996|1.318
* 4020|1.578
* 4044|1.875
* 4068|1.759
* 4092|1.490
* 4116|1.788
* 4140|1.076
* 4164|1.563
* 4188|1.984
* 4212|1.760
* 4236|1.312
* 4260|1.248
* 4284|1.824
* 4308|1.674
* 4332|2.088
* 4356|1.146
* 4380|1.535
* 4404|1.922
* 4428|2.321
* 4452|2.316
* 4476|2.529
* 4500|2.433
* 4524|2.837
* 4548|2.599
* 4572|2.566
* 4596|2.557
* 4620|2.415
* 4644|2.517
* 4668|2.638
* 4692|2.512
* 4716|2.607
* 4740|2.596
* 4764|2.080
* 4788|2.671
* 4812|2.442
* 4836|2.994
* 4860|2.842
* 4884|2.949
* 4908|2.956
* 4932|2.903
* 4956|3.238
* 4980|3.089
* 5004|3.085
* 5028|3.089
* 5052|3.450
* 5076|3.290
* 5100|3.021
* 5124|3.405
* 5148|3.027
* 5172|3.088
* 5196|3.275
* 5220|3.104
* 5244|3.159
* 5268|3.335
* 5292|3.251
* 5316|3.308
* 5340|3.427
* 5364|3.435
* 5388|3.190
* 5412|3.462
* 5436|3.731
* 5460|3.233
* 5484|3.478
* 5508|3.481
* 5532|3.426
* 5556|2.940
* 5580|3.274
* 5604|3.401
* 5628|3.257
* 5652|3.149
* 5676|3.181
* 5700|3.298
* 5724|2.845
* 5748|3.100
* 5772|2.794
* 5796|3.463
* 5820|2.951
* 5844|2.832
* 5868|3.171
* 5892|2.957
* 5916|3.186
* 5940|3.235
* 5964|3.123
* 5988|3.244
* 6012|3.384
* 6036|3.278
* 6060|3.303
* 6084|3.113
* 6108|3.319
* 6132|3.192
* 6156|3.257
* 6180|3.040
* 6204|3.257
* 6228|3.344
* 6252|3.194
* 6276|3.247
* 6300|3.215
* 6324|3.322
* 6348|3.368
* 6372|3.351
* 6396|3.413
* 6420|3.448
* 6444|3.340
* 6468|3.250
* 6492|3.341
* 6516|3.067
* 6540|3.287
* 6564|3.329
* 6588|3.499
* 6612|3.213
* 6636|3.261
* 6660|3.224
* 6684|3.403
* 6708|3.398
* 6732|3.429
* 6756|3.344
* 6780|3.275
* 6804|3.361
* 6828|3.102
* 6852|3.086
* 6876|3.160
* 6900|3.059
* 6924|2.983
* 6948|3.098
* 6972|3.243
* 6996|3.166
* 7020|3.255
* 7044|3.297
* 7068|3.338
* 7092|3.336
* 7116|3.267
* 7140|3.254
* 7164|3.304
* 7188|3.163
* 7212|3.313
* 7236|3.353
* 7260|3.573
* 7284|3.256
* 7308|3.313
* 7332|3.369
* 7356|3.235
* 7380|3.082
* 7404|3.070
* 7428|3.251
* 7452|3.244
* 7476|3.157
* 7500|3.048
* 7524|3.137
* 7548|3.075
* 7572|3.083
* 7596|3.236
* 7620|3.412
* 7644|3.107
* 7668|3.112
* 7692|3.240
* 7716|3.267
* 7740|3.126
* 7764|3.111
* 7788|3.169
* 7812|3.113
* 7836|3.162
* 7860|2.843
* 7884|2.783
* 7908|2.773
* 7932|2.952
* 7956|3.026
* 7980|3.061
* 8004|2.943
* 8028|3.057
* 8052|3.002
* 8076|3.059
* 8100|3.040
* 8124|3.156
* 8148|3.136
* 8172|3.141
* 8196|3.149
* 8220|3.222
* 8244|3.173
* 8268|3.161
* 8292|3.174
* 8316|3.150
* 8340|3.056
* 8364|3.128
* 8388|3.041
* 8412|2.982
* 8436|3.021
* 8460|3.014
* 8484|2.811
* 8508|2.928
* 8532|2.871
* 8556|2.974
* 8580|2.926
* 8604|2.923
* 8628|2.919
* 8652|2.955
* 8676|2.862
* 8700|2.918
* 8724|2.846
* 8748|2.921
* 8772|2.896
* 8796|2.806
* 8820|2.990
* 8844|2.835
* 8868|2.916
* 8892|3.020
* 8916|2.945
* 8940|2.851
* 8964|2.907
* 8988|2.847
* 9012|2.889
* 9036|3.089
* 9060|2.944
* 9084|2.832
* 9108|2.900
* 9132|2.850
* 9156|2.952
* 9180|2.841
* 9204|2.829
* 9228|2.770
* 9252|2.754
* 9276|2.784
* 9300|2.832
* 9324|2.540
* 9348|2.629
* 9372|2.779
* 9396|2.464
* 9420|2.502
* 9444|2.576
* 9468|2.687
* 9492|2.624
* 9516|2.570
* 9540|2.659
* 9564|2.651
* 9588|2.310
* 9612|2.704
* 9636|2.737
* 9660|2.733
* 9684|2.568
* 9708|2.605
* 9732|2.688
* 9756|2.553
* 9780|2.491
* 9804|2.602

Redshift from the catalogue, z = 0.11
